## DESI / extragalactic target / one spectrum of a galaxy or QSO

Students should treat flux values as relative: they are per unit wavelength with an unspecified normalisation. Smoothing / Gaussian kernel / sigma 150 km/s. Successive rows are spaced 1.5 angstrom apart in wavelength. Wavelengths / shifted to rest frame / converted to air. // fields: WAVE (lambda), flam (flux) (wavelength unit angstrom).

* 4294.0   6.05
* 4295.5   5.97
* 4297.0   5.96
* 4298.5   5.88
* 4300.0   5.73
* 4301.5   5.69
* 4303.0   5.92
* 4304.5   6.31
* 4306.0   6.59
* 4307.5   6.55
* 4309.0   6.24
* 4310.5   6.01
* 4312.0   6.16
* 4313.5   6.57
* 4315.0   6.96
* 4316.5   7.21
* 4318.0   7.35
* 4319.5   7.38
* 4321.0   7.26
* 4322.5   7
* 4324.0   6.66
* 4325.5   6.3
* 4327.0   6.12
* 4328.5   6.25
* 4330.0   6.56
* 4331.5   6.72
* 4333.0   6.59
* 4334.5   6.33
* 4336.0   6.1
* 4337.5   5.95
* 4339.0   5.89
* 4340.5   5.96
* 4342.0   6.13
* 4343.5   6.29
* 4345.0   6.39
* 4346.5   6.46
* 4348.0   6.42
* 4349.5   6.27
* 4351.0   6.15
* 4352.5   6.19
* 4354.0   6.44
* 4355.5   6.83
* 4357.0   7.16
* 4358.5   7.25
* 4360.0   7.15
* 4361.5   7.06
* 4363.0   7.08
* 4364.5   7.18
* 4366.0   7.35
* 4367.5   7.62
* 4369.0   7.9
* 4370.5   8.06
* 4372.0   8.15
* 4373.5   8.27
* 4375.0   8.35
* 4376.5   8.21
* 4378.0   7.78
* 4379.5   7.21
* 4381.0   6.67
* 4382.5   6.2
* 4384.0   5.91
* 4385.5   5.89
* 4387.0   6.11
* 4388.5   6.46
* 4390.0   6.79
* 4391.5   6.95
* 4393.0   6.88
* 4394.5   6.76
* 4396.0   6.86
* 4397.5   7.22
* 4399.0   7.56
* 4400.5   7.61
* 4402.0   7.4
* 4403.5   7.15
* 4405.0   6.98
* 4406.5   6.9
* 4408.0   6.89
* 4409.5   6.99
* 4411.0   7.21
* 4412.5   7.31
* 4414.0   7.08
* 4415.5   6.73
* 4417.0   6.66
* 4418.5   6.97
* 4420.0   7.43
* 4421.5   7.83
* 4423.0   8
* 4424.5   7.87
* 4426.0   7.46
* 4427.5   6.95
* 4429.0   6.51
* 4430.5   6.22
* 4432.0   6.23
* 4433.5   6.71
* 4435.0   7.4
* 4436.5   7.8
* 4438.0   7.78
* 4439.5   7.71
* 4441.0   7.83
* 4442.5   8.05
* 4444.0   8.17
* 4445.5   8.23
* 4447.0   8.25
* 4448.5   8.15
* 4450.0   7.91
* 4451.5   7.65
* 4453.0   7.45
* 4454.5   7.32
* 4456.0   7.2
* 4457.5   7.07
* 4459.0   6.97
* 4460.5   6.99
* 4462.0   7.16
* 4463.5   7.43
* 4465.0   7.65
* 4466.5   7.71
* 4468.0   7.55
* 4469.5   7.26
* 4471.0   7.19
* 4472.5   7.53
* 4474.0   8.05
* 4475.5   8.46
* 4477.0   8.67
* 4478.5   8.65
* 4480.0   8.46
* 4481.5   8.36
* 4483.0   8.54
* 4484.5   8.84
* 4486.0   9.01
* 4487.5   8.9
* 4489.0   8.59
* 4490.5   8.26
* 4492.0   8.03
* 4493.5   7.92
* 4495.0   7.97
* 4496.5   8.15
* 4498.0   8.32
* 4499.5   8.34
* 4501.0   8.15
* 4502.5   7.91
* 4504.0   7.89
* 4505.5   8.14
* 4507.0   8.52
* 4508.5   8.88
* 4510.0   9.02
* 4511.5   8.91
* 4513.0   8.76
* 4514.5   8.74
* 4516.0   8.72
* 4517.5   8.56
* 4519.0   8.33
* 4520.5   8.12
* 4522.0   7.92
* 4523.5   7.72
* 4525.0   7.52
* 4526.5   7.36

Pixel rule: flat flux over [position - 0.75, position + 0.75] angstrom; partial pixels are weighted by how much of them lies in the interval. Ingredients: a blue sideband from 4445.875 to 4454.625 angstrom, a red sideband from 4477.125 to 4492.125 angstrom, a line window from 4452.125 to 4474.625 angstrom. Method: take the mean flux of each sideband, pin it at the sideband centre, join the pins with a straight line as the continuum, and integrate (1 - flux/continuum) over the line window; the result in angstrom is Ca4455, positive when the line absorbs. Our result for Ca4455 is 2.1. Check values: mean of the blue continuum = 7.84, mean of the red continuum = 8.59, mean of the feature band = 7.37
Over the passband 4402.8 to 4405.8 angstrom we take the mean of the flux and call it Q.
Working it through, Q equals 7.06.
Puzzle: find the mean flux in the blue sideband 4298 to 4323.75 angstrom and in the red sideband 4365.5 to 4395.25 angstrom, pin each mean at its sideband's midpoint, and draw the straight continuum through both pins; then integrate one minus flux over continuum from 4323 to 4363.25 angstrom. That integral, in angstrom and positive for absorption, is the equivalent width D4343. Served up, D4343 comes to 2.1 angstrom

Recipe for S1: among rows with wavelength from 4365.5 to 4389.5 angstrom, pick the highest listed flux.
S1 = 8.35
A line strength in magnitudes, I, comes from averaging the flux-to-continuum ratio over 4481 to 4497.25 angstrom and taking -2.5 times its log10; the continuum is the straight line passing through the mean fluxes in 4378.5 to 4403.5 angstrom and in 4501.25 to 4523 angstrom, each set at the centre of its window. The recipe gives -0.04 mag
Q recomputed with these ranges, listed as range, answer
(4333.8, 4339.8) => 6.06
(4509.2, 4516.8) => 8.83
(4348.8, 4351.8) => 6.21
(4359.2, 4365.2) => 7.12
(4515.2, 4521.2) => 8.44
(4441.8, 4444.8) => 8.11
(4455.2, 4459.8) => 7.08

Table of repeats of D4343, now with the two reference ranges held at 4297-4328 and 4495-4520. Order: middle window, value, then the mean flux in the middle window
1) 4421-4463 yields 1.7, 7.46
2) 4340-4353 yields 1.1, 6.26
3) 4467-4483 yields 0.2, 8.04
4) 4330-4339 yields 0.5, 6.32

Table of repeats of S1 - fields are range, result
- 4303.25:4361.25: 7.38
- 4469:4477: 8.67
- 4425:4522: 9.02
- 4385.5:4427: 8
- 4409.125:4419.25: 7.31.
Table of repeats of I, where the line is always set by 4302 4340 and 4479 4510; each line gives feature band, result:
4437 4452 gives -0.02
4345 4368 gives 0.01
